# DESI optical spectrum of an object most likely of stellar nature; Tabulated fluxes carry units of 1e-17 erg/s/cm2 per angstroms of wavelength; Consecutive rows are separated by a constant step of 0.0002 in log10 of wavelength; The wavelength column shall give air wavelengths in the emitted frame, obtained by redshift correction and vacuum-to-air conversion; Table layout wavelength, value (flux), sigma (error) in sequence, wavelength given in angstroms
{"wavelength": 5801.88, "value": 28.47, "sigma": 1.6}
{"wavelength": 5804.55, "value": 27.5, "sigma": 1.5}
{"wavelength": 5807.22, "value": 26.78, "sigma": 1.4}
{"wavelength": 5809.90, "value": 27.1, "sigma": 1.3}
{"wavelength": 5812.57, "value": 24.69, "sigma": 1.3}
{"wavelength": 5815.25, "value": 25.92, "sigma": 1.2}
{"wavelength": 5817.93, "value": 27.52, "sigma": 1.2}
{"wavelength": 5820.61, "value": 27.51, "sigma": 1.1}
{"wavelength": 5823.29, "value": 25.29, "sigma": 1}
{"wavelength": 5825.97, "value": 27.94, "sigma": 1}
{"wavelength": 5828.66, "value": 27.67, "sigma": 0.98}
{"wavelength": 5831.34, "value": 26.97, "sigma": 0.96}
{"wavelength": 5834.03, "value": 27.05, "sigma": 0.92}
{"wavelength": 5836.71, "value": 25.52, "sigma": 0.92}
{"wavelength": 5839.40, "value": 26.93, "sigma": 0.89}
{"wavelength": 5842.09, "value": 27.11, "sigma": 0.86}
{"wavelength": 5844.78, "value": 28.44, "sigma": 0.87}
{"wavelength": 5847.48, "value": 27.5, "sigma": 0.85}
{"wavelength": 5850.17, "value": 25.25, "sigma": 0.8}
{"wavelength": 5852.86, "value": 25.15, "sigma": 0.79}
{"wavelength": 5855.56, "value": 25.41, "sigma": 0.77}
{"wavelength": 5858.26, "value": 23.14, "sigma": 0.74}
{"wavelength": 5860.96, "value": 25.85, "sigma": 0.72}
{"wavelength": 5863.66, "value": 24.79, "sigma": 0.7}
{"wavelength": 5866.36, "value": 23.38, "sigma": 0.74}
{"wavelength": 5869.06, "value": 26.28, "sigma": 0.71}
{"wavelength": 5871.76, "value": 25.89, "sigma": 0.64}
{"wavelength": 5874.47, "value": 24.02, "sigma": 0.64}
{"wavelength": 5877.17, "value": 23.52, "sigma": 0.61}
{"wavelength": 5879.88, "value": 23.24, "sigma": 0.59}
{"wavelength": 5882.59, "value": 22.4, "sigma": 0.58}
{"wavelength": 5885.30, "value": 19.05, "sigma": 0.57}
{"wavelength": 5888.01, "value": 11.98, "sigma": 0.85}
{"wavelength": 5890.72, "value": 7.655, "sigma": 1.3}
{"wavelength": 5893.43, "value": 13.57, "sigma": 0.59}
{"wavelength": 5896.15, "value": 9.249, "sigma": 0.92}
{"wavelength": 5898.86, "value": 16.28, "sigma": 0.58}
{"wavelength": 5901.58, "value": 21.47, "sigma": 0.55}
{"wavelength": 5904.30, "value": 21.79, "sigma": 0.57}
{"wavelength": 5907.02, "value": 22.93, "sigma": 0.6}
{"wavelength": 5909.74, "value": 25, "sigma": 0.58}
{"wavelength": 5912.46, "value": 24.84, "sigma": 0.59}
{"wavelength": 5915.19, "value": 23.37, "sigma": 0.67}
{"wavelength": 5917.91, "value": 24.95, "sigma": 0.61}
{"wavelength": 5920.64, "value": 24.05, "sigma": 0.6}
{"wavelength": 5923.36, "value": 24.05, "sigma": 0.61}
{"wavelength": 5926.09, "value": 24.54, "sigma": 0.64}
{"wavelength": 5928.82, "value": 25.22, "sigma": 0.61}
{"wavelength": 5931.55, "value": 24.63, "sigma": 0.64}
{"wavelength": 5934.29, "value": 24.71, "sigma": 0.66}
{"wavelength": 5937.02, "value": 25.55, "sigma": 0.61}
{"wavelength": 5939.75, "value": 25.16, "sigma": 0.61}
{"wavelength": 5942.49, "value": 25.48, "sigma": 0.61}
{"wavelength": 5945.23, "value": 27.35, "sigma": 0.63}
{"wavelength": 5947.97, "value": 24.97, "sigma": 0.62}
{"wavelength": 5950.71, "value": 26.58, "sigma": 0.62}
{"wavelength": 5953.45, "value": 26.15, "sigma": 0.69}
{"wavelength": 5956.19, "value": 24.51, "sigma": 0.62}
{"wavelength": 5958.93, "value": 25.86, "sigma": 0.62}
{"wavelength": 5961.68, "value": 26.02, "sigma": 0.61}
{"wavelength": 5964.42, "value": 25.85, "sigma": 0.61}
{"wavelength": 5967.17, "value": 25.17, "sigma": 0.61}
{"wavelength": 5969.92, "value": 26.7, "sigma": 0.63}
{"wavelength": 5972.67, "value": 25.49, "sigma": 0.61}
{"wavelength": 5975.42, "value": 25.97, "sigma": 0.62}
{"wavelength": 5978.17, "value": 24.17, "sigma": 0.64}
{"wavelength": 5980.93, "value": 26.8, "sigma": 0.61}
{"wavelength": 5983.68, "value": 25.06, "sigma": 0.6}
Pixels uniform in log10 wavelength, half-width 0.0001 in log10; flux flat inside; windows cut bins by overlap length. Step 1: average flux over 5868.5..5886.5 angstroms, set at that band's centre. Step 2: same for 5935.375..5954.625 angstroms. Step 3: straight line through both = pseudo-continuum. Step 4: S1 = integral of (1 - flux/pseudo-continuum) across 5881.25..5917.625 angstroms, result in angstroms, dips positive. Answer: 8.5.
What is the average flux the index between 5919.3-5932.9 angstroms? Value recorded 24.5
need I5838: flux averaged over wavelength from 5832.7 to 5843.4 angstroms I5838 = 26.7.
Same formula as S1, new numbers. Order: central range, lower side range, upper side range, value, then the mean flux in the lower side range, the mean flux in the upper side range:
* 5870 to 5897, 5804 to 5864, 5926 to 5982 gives 8.0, 26.4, 25.6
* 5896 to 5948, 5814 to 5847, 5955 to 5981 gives 5.0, 27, 25.6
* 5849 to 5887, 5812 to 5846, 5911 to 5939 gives 2.9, 26.9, 24.6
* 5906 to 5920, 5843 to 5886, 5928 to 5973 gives 0.5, 24.7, 25.6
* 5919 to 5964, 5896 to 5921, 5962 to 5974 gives -2.3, 21.9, 25.8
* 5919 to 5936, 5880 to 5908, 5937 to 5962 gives -1.8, 16.8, 25.8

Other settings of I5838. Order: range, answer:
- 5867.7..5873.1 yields 26.1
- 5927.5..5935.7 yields 24.8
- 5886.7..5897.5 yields 10.6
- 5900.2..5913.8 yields 23.2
